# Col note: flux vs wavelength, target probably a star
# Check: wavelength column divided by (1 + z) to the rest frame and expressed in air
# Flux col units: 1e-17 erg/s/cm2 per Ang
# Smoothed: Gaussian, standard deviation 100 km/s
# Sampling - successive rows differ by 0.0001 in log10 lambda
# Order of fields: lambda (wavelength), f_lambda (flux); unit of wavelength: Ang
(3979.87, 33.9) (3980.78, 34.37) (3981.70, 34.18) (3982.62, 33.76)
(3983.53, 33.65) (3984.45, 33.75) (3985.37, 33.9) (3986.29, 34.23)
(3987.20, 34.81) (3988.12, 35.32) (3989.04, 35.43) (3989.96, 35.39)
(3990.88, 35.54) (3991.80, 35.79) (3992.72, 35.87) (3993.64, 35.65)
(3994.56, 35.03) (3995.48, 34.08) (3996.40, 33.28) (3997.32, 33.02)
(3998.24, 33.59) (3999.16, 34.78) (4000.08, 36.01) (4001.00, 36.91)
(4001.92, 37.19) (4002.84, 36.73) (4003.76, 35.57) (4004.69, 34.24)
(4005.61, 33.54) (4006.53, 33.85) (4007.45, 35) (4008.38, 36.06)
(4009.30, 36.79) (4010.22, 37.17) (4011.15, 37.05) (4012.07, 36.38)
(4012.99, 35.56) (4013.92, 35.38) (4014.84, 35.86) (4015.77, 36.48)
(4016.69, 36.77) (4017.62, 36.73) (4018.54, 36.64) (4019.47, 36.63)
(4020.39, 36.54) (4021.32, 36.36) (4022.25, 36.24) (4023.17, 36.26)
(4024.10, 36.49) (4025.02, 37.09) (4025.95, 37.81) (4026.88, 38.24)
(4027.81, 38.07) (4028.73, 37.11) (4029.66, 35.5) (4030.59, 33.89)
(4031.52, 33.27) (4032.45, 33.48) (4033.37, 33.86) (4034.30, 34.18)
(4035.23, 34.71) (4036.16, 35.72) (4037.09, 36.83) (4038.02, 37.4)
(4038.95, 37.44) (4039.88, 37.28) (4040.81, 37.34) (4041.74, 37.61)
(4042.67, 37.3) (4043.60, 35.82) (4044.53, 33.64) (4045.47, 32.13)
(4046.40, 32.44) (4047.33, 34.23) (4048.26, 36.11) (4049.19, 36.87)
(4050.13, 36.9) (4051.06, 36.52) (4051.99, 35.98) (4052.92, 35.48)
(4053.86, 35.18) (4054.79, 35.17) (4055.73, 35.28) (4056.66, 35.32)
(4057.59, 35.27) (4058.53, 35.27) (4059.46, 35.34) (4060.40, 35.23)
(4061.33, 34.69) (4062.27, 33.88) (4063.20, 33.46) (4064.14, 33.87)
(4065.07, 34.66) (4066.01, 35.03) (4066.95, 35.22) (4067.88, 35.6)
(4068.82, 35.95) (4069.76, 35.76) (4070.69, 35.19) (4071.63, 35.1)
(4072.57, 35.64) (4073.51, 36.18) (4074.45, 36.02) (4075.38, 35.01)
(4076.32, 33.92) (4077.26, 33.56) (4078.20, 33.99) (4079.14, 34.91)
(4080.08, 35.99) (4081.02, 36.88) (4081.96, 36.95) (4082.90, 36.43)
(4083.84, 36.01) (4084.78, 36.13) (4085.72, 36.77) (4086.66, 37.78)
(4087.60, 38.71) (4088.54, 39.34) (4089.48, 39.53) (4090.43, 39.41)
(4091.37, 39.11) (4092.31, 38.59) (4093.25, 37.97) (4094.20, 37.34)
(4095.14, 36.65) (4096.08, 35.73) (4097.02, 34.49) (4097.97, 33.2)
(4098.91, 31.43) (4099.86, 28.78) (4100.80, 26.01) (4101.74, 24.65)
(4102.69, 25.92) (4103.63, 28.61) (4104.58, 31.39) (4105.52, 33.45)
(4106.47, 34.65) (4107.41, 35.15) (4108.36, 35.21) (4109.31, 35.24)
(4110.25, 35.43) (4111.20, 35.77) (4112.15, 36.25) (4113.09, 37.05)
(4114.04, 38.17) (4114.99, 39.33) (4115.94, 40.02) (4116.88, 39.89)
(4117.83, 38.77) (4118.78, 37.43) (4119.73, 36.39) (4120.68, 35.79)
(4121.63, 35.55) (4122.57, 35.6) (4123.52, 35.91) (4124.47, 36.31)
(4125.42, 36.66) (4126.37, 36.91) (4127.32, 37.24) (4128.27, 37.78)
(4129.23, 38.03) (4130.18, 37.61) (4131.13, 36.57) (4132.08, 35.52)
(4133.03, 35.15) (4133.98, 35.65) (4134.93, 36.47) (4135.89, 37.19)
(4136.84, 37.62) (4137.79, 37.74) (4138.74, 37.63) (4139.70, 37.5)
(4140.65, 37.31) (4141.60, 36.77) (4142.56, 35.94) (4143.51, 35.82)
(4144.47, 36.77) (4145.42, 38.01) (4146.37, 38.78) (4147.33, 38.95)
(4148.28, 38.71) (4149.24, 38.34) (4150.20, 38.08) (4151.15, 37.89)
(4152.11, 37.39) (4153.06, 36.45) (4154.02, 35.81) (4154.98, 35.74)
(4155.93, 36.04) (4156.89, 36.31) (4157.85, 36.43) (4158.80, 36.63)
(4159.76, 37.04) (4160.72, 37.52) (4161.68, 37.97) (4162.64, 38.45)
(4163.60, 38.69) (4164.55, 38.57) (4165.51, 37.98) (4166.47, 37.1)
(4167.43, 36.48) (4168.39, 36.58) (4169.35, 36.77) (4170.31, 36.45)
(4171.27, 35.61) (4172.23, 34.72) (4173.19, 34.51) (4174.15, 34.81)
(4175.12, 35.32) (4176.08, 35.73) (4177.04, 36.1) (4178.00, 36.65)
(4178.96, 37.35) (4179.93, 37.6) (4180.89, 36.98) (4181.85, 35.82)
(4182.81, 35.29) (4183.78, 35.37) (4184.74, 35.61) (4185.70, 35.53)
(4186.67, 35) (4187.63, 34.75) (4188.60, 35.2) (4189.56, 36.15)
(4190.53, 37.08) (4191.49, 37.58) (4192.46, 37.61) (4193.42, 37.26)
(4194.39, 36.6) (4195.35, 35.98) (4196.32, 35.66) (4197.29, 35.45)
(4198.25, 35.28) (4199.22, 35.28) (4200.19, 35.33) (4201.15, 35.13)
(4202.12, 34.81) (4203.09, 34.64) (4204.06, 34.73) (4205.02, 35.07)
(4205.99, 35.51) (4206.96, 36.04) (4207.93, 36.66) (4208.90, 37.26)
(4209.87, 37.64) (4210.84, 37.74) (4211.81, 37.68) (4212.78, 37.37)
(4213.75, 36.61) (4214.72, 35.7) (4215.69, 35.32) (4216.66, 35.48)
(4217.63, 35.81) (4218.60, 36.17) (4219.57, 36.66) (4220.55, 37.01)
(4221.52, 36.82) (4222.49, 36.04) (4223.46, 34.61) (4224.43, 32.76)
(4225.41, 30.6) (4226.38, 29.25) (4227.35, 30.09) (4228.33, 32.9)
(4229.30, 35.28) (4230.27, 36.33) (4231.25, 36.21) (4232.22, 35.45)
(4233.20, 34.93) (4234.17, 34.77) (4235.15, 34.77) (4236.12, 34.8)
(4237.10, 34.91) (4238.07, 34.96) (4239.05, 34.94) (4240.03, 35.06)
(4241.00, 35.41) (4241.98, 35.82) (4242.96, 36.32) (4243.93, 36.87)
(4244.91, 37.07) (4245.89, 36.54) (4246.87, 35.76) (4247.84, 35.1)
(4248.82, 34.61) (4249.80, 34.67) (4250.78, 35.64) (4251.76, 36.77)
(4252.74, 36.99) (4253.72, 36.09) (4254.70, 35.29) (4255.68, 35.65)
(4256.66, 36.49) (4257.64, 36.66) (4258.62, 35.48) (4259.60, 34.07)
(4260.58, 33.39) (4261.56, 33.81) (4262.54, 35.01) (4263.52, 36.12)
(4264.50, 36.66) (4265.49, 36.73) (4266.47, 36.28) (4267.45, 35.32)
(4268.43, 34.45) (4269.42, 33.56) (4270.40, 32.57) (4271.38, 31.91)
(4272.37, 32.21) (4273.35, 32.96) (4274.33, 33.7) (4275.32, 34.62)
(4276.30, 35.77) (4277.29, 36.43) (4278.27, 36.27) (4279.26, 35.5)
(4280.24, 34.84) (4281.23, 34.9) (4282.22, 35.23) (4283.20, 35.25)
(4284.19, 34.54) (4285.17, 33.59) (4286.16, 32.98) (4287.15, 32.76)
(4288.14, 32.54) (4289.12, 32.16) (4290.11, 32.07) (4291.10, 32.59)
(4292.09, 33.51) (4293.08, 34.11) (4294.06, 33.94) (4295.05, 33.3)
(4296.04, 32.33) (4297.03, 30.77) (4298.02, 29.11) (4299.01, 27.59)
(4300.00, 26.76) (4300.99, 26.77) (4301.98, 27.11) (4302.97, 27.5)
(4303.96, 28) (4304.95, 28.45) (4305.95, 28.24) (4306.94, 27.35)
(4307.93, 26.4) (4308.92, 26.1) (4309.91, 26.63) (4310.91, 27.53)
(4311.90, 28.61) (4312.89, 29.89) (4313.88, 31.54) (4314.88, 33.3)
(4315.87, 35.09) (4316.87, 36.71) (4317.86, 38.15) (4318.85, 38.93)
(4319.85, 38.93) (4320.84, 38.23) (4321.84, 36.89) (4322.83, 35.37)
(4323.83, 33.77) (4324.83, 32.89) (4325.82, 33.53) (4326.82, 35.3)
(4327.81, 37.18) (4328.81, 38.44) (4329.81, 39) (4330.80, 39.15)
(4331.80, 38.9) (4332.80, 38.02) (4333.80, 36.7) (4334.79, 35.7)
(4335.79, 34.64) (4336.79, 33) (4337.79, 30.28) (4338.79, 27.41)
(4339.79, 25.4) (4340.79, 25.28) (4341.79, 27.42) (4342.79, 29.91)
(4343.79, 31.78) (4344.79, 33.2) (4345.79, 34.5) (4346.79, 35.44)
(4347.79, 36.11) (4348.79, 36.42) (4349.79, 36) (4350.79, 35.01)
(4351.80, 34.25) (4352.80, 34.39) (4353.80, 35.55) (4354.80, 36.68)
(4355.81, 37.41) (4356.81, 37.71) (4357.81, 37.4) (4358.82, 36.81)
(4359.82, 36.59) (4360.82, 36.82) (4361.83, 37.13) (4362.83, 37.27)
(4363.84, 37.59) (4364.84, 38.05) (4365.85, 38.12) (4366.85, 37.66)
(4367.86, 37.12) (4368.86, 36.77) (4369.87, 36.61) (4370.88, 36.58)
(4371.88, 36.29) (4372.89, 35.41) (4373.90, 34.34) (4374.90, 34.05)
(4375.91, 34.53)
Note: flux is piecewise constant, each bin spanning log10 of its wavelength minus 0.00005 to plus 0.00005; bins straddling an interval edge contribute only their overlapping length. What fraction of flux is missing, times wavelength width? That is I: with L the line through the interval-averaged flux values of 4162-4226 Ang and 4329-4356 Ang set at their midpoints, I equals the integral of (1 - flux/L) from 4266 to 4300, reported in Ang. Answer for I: 1.37 Ang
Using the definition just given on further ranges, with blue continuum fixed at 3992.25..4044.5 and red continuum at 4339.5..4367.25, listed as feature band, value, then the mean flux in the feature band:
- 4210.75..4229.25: 0.20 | 34.9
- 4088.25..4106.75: 0.99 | 33.7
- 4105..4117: -0.29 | 36.5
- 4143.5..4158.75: -0.75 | 37.3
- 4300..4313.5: 2.88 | 27.6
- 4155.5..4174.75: -0.69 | 36.7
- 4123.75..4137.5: -0.47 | 36.8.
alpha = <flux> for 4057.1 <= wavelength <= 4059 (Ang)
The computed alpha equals 35.3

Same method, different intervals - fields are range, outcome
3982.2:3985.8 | 33.8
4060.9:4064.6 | 33.9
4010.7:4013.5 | 36.3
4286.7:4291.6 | 32.4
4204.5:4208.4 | 35.8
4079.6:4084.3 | 36.4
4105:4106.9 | 34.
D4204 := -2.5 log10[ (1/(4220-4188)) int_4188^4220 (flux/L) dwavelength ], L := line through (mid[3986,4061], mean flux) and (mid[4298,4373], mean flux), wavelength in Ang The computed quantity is -0.048 mag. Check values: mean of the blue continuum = 35.7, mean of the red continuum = 33.8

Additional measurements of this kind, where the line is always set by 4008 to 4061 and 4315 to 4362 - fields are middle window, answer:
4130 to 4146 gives -0.035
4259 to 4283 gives 0.017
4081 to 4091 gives -0.056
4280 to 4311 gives 0.146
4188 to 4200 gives -0.022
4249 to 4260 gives -0.014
